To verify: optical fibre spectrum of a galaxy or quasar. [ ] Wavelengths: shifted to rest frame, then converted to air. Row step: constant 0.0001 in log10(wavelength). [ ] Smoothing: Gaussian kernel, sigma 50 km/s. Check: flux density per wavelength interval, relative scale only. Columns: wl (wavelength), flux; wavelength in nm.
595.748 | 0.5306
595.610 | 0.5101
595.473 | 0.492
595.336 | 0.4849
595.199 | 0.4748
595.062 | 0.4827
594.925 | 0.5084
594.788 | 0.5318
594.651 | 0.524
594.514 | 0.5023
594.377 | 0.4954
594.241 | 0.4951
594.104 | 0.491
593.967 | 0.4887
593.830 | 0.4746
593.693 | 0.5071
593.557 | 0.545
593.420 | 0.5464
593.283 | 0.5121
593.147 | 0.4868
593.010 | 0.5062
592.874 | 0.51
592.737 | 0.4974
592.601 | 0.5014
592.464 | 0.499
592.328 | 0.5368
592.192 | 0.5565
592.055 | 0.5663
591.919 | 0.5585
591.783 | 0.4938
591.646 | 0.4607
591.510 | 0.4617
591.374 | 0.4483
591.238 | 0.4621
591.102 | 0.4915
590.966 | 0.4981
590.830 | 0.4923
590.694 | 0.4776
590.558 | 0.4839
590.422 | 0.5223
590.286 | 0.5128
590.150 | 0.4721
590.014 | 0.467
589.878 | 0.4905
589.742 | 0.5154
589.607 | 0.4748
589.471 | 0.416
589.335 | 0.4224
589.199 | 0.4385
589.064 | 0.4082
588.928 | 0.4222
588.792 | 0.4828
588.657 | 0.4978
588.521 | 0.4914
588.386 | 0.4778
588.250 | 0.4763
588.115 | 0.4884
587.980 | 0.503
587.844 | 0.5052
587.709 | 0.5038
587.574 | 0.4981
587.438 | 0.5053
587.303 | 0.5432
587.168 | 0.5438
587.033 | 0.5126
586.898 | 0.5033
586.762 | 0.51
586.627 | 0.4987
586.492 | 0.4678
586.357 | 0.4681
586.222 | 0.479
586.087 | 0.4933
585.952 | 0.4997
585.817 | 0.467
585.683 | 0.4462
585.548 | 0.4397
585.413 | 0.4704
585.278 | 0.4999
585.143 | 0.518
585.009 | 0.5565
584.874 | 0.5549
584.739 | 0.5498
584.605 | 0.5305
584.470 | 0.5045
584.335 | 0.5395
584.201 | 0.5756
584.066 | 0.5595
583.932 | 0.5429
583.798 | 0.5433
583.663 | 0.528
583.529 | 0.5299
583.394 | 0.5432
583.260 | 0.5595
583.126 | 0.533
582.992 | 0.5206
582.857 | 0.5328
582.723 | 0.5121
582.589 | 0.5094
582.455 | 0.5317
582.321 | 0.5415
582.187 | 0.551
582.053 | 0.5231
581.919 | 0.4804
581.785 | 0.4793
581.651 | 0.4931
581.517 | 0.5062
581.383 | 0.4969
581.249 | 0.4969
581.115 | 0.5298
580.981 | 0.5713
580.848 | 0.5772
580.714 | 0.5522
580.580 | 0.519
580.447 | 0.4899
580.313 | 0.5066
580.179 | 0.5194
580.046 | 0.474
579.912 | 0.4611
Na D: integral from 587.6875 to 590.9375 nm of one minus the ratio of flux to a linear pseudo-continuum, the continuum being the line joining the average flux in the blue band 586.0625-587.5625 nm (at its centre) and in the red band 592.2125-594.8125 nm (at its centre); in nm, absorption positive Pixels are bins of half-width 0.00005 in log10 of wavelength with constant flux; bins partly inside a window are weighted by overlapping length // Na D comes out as 0.18 nm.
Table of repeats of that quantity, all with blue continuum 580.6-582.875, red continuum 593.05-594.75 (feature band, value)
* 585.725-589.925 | 0.25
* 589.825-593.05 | 0.07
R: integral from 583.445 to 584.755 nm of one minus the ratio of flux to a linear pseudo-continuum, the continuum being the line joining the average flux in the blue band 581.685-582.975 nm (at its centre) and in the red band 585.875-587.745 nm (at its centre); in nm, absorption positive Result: -0.07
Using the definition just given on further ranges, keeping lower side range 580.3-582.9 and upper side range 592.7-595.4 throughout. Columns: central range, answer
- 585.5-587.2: 0.09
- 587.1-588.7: 0.03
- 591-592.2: 0.02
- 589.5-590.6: 0.04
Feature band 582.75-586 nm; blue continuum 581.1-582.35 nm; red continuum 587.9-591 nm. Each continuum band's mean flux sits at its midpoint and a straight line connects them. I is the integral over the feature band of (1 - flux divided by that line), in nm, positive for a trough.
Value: -0.170 nm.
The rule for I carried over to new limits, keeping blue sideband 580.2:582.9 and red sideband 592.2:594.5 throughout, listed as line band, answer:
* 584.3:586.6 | 0.077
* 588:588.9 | 0.050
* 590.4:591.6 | 0.070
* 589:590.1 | 0.122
